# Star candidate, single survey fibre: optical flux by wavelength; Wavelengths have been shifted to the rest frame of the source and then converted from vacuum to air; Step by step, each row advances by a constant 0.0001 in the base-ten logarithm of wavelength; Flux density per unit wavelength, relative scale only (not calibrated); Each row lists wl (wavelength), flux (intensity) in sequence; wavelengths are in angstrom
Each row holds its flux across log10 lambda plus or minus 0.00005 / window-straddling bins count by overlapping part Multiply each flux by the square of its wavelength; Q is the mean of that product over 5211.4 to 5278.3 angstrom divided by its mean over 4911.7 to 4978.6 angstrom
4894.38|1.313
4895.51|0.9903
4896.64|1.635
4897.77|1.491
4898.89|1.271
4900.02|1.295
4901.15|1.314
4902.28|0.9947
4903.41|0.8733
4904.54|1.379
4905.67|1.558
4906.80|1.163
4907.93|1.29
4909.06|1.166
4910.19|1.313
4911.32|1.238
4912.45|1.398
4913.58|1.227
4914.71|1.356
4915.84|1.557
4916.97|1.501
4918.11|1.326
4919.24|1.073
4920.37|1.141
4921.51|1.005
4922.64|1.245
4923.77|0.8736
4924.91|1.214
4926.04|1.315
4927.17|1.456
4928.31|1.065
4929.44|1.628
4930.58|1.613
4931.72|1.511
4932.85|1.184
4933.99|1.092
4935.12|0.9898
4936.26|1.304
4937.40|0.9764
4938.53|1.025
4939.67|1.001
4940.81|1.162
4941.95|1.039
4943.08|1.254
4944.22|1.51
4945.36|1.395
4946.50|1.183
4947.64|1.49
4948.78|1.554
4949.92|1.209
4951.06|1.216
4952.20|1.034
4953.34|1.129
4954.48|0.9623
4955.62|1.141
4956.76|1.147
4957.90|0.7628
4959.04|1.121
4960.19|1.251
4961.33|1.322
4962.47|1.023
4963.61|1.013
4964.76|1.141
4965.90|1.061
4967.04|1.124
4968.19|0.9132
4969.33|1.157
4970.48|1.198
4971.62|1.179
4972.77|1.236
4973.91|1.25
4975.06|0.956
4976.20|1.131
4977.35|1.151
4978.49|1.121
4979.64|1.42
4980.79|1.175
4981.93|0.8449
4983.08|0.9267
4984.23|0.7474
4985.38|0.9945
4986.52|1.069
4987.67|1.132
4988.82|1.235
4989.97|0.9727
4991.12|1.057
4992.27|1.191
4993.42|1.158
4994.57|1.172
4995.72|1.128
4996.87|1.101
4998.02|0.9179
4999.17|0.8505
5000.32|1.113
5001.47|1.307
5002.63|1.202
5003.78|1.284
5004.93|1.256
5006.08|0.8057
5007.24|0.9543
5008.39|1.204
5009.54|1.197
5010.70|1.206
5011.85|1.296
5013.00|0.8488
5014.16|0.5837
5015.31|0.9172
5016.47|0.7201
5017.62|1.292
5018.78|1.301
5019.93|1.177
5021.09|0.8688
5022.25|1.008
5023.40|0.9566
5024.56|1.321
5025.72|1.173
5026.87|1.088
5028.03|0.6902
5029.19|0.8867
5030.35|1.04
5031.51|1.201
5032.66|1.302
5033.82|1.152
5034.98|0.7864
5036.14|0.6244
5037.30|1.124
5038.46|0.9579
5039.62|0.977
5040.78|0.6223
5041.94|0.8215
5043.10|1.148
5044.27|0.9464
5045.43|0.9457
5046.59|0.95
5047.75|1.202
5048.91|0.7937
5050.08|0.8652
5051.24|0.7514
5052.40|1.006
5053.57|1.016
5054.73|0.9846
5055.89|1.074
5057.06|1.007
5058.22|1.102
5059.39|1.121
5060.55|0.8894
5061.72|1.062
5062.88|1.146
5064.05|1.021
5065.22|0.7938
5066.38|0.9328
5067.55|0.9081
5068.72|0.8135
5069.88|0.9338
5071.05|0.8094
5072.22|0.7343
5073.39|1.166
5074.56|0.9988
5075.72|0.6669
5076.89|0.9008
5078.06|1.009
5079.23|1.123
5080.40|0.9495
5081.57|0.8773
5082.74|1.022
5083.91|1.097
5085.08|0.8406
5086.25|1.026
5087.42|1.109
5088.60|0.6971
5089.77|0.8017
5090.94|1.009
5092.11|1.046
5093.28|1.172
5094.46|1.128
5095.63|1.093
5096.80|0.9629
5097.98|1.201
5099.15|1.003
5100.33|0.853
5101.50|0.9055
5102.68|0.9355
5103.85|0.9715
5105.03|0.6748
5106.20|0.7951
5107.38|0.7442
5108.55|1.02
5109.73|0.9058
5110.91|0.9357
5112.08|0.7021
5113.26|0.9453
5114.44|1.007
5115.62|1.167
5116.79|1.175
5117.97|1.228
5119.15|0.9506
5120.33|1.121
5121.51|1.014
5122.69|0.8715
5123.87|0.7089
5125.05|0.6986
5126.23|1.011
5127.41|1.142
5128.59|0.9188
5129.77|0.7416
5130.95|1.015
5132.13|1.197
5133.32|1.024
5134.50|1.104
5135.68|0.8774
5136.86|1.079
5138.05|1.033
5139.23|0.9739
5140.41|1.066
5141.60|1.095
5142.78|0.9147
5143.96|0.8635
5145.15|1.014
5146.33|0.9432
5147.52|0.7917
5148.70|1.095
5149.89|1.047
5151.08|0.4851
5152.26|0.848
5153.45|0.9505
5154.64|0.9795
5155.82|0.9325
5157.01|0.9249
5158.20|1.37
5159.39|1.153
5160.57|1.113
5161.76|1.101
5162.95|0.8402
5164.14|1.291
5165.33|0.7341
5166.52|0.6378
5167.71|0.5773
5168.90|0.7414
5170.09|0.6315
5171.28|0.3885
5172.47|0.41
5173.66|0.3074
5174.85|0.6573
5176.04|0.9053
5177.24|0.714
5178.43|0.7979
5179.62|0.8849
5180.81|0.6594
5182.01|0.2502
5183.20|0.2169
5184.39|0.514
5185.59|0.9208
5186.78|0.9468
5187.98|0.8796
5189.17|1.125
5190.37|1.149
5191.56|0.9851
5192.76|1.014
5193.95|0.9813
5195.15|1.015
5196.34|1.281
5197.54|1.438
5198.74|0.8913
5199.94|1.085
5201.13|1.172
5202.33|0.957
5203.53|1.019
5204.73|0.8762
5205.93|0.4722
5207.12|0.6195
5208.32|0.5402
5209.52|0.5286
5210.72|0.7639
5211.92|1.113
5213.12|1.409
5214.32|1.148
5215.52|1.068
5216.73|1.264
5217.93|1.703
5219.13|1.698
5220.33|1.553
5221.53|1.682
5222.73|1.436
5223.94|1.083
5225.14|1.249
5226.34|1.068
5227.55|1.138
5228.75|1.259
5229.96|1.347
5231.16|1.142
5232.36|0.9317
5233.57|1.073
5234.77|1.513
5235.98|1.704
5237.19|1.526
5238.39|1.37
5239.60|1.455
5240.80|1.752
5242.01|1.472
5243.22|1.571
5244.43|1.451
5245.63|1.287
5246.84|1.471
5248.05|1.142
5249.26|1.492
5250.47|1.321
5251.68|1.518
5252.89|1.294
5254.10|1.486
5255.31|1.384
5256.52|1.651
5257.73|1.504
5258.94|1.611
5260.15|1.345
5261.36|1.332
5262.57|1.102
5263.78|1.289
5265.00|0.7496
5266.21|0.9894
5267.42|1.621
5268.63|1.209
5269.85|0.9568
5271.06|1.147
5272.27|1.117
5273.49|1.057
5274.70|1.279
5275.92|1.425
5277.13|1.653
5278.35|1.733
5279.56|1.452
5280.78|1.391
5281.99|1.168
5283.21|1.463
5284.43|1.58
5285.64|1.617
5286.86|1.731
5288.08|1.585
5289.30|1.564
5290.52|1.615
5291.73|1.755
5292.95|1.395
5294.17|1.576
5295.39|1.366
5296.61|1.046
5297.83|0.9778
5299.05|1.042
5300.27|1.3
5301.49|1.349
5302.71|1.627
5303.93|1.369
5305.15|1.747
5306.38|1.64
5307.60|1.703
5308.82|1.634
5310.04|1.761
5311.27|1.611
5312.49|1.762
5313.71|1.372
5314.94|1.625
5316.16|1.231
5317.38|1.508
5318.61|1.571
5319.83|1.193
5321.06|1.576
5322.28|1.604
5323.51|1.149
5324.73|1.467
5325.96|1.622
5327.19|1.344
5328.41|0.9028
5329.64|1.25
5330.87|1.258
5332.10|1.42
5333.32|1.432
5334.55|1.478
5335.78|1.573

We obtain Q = 1.26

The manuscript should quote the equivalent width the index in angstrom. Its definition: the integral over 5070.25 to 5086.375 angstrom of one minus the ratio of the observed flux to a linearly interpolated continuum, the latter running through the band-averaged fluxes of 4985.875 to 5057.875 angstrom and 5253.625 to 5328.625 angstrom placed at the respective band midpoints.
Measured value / 2.5 angstrom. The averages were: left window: 1.03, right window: 1.42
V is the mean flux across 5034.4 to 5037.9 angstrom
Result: 0.845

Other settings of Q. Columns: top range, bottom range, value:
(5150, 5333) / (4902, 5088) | 1.23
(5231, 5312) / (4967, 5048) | 1.48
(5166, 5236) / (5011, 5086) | 1.06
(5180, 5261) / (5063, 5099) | 1.29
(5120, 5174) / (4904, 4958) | 0.80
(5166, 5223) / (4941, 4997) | 0.88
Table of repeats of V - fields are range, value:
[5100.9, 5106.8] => 0.856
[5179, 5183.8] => 0.505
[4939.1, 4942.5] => 1.07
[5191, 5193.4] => 1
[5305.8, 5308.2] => 1.67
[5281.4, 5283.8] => 1.31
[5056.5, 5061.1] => 1.03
